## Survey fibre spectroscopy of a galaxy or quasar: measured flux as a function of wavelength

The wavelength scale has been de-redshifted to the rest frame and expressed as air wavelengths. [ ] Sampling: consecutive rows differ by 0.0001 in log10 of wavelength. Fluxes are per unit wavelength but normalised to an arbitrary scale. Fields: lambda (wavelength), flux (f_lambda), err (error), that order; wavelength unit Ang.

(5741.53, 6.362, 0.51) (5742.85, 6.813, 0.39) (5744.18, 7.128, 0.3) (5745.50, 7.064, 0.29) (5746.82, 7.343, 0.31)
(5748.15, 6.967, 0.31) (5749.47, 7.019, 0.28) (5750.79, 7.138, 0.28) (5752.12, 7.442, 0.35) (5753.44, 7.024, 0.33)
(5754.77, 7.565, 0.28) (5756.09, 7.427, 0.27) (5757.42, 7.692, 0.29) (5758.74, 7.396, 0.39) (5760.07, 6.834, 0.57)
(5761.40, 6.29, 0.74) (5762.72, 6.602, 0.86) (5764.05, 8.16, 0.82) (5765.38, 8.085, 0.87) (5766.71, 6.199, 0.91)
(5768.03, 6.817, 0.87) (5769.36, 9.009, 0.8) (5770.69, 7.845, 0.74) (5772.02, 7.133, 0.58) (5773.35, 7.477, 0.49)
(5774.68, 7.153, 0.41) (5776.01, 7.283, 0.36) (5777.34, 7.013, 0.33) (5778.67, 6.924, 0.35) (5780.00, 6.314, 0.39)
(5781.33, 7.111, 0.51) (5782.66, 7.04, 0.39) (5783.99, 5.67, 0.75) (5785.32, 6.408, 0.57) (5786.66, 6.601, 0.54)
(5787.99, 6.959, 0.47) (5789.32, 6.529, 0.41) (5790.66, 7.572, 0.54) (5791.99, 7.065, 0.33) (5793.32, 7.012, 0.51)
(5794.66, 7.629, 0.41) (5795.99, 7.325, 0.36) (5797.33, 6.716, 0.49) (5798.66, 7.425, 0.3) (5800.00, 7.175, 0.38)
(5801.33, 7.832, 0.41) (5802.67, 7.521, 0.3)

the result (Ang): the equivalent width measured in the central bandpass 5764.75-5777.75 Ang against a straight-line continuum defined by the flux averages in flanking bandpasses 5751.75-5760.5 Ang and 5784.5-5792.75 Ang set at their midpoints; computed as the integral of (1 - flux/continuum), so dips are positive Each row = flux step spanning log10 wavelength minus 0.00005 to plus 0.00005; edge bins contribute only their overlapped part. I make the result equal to -0.5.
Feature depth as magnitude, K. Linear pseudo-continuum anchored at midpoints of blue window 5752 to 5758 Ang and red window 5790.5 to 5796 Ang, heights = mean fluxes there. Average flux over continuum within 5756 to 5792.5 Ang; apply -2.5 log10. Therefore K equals 0.04 mag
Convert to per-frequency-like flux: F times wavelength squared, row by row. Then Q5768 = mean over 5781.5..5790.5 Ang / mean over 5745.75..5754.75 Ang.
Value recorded 0.93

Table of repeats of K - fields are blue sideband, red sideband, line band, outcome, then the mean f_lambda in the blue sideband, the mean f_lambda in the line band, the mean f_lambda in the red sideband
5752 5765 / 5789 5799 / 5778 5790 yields 0.09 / 7.25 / 6.62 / 7.17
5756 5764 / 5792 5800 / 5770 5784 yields 0.01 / 7.1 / 7.06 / 7.2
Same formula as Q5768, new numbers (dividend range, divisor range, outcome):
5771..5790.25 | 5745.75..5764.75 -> 0.96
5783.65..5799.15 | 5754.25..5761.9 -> 0.97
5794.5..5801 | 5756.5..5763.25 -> 1.05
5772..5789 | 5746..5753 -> 0.96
